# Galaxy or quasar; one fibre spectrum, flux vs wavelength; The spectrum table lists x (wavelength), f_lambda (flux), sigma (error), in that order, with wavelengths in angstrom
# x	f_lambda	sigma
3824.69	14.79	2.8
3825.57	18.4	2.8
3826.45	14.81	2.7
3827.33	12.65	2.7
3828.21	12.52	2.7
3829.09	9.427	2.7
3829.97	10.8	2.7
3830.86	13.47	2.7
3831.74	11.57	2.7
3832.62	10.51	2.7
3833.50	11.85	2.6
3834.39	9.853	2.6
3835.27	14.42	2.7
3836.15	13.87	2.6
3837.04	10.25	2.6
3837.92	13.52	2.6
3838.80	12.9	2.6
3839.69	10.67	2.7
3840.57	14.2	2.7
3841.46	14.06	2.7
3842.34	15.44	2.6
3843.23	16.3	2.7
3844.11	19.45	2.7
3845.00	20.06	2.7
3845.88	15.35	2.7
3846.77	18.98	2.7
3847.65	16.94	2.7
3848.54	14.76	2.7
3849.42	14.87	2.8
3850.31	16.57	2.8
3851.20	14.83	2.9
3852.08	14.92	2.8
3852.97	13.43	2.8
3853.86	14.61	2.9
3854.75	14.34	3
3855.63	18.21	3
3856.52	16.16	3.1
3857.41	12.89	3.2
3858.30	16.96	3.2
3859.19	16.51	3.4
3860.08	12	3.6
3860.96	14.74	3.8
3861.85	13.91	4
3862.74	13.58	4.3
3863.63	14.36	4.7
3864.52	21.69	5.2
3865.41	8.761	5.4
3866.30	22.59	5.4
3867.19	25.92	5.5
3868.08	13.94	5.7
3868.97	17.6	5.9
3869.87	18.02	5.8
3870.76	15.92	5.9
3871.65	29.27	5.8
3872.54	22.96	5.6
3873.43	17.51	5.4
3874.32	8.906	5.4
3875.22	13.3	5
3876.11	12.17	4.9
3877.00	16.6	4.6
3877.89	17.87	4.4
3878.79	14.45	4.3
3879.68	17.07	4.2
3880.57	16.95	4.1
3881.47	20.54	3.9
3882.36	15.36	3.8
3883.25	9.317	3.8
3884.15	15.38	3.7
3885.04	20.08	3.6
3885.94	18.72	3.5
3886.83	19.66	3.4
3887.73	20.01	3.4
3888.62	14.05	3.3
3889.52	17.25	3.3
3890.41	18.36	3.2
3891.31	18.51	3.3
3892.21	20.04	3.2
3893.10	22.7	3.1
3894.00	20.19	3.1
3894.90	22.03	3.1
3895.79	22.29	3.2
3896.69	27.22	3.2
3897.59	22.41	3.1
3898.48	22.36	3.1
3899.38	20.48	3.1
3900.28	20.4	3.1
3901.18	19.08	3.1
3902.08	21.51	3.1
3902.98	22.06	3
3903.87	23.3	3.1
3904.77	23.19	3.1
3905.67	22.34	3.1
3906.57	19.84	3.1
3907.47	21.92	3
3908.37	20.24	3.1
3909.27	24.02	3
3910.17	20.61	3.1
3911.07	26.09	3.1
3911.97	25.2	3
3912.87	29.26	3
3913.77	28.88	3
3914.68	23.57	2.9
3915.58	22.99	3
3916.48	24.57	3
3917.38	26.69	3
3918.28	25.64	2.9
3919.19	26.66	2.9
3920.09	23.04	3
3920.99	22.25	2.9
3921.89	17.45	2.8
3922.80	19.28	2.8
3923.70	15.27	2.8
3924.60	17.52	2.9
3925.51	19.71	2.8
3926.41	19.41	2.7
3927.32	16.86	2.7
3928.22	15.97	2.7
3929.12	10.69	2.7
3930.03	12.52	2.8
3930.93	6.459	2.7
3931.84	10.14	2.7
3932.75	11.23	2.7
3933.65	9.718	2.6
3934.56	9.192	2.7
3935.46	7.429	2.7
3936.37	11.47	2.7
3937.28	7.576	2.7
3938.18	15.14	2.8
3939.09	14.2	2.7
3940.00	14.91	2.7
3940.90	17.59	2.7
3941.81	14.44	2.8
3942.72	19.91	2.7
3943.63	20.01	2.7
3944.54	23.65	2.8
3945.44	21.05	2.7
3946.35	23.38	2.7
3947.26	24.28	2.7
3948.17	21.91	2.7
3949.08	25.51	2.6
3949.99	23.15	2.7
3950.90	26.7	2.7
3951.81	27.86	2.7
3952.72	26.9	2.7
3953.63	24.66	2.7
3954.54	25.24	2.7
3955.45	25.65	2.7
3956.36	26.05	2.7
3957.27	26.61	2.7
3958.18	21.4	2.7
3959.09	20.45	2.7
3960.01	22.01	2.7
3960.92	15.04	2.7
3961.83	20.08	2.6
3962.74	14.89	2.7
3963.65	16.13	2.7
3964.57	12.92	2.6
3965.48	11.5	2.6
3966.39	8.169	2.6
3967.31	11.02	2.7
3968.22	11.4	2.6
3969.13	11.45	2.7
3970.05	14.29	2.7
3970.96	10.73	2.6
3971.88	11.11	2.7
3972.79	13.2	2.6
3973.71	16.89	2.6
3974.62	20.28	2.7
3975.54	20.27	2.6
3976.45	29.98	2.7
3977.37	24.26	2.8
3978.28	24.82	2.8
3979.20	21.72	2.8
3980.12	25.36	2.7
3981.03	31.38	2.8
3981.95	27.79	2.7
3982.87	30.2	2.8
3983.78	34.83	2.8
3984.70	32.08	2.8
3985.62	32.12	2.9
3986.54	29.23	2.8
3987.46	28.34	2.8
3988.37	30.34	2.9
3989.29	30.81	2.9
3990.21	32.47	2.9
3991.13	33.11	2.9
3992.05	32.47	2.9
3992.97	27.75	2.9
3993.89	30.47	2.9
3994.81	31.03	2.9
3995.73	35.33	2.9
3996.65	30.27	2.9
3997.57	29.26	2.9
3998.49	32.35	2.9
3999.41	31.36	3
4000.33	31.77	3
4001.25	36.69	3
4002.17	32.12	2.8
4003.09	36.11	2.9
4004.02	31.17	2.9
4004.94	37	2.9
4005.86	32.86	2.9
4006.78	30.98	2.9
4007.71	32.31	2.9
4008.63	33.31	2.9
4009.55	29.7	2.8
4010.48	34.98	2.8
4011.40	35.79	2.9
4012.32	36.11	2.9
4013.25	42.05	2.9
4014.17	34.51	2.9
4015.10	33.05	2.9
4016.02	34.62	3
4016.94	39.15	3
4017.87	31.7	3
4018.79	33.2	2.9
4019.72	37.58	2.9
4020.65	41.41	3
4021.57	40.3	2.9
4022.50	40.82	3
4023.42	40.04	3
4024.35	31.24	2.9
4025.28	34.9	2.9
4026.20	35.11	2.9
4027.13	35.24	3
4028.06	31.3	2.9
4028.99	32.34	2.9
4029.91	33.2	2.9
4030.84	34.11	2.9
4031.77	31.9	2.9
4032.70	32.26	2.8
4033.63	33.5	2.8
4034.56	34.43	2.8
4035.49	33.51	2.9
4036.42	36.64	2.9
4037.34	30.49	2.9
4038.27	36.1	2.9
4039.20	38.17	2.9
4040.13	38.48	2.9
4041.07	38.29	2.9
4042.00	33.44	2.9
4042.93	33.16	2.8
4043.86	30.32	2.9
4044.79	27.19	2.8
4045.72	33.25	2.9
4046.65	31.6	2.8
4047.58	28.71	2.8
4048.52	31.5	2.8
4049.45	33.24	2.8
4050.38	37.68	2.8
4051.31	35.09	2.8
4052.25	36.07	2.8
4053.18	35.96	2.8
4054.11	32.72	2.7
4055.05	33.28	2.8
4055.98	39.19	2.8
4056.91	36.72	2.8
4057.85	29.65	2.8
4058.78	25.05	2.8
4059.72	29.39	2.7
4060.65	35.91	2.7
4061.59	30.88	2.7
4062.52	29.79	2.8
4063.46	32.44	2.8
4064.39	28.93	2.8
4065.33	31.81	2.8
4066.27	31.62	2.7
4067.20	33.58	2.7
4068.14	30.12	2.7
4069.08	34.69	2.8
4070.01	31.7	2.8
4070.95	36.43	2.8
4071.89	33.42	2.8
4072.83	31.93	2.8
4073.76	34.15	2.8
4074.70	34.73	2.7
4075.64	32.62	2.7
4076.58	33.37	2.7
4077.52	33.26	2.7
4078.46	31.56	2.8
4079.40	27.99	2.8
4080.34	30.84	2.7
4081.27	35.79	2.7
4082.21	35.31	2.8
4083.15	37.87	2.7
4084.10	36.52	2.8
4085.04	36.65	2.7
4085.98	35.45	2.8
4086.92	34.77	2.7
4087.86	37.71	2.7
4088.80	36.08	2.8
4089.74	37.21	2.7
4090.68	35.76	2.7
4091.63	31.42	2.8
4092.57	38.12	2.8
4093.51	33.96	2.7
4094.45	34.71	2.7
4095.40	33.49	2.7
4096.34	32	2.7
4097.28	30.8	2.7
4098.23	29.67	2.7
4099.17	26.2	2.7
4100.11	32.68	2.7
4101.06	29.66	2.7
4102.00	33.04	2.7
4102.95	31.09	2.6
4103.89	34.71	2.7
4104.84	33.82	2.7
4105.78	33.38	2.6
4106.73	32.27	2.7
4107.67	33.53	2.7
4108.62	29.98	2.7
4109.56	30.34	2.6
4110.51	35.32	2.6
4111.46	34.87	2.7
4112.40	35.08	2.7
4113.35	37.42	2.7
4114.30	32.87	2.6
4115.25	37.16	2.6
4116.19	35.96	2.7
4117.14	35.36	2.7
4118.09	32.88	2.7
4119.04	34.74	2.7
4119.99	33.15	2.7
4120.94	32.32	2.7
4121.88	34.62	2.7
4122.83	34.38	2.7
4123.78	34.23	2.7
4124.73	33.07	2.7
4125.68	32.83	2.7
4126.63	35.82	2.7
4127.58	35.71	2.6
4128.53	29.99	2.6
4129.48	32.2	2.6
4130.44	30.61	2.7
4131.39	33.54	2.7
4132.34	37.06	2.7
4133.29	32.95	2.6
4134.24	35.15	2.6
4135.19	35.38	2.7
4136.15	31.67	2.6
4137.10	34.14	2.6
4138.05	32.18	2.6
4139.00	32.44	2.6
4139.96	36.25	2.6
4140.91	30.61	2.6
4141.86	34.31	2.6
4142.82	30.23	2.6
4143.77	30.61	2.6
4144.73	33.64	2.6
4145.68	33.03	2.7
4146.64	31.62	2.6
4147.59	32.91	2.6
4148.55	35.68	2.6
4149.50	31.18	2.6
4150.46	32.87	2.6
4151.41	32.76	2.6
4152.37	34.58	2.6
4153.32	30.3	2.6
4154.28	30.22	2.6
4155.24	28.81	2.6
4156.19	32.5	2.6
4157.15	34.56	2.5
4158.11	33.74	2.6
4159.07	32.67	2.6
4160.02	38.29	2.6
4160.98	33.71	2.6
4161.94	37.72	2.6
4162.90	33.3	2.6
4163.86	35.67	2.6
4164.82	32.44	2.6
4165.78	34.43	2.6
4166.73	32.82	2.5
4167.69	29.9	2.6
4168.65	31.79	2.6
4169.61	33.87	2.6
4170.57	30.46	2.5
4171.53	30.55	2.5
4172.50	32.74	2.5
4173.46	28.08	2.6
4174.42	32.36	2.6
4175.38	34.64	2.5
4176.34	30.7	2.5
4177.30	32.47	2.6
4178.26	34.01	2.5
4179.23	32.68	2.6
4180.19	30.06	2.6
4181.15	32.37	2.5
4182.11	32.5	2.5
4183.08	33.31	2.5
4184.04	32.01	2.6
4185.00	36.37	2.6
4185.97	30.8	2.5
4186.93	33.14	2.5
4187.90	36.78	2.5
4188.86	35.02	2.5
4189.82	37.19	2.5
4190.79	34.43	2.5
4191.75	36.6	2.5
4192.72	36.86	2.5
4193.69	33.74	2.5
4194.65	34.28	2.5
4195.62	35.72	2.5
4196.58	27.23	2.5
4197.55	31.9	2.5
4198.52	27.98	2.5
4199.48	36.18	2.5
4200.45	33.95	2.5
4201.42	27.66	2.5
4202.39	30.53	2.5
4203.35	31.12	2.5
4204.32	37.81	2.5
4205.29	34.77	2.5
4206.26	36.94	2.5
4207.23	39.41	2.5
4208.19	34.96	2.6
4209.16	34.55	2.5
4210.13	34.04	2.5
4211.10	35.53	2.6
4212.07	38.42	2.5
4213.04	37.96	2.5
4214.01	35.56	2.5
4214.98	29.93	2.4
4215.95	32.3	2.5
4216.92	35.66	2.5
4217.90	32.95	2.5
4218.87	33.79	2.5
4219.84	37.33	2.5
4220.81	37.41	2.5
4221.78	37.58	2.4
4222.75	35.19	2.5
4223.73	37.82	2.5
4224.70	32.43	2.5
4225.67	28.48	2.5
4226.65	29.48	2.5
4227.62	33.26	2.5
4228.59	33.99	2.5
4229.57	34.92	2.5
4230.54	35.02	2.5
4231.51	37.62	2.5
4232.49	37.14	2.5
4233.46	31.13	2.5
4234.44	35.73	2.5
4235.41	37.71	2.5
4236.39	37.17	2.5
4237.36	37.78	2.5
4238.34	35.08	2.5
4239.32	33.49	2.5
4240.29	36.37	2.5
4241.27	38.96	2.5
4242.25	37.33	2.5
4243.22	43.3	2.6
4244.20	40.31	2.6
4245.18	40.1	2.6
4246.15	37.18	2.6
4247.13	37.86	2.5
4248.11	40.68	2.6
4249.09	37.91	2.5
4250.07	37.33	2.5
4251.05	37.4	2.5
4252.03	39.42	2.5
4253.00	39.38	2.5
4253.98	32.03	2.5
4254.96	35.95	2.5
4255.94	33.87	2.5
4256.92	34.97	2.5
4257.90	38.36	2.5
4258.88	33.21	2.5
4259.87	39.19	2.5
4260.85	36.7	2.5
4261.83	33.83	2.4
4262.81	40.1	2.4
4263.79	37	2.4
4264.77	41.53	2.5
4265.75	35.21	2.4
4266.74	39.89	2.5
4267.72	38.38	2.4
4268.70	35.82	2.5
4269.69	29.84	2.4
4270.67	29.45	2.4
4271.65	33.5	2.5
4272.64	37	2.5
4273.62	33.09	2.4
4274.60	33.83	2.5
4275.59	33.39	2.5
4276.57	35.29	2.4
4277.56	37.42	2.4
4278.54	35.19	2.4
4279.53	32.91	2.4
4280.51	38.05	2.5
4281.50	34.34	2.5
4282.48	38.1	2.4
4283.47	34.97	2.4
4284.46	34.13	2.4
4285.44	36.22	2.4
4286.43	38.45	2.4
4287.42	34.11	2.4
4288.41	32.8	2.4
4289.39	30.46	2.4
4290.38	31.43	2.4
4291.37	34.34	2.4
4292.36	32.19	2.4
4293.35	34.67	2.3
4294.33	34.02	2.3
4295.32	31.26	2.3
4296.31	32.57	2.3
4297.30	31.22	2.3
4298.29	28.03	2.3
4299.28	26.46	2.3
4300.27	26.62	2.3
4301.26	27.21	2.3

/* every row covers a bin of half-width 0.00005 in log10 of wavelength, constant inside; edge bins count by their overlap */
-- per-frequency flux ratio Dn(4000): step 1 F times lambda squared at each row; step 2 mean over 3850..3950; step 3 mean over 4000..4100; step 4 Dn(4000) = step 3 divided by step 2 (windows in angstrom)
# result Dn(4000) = 2.0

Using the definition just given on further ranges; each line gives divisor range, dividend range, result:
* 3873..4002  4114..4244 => 1.81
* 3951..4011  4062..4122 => 1.38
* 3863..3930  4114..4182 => 1.89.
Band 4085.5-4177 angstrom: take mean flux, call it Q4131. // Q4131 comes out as 33.3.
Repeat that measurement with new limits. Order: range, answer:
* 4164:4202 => 32.8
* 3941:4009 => 24.9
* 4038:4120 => 33.5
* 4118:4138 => 33.6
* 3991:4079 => 33.6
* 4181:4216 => 34.1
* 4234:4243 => 36.8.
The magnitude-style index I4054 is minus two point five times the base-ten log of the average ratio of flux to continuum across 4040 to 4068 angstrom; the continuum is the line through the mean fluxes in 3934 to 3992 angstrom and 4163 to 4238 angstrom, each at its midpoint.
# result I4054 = -0.250 mag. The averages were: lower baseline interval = 21.1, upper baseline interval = 33.9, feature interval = 32.7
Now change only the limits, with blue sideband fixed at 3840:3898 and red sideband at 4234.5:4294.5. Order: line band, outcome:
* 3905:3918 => -0.245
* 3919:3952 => 0.180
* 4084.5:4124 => -0.189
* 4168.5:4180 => -0.008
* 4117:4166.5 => -0.109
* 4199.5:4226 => -0.034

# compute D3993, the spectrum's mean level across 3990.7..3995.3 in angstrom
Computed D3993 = 31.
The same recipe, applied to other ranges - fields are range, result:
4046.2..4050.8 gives 32.5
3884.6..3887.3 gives 19.4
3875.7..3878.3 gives 15.6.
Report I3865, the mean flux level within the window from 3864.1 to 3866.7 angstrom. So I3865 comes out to 17.6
